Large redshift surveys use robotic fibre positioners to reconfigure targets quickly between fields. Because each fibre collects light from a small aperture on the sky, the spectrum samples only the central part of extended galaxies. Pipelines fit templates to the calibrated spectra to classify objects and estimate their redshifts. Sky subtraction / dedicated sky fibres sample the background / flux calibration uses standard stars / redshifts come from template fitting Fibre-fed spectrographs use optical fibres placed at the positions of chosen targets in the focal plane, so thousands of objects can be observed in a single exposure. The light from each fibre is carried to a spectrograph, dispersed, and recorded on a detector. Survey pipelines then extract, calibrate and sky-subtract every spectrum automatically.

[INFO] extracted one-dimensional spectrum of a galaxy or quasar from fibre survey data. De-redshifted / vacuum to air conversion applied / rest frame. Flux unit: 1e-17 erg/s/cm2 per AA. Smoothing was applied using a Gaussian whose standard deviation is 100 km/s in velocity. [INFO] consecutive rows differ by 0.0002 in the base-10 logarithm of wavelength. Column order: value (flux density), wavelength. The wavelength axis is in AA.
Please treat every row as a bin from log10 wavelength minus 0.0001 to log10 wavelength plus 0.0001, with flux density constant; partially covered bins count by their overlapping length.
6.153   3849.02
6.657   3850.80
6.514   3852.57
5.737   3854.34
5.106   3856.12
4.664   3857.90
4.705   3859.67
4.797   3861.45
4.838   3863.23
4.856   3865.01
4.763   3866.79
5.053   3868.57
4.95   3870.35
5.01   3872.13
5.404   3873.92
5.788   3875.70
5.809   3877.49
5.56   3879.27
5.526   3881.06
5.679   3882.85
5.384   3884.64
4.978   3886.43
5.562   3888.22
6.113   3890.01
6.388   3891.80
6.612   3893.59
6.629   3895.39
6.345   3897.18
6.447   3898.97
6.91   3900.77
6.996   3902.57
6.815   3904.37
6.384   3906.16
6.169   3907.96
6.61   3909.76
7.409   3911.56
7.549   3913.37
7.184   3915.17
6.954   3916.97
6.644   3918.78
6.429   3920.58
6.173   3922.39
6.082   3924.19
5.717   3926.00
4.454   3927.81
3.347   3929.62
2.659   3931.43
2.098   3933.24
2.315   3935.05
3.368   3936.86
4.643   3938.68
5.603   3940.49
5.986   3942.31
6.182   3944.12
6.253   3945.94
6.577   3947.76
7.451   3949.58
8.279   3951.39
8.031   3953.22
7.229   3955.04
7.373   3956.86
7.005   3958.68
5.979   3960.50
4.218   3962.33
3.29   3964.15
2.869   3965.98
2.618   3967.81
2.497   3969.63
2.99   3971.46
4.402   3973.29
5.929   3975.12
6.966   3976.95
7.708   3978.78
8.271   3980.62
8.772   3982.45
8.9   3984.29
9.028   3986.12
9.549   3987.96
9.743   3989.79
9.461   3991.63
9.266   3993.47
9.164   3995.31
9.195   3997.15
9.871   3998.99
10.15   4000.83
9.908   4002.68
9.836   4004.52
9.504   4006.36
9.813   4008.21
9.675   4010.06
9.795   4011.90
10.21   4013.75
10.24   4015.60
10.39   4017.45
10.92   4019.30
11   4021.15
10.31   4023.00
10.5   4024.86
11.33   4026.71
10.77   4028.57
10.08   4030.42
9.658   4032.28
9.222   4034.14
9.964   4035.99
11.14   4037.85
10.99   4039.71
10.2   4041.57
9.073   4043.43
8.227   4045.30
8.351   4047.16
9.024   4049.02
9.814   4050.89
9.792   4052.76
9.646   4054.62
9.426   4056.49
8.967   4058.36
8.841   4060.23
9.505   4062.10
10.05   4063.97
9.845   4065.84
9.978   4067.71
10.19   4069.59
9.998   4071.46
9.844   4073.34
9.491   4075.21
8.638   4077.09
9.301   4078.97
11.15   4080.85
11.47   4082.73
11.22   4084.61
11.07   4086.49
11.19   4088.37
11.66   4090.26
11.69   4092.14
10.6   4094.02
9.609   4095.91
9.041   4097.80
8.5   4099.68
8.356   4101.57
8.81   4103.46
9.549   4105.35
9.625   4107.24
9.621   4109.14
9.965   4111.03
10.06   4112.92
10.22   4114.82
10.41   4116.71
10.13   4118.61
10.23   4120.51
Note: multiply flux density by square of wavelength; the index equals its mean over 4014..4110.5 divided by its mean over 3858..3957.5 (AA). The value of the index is 1.86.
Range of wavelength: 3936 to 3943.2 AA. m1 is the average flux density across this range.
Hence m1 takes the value 4.9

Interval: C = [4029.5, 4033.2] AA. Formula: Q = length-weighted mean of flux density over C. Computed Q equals 9.86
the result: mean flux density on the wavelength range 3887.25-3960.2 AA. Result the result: 6.07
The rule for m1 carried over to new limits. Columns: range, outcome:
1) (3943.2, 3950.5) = 6.63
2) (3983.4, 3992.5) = 9.34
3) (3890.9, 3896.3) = 6.54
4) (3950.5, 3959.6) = 7.58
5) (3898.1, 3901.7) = 6.67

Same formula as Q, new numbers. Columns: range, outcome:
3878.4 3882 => 5.54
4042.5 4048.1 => 8.55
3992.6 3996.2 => 9.21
